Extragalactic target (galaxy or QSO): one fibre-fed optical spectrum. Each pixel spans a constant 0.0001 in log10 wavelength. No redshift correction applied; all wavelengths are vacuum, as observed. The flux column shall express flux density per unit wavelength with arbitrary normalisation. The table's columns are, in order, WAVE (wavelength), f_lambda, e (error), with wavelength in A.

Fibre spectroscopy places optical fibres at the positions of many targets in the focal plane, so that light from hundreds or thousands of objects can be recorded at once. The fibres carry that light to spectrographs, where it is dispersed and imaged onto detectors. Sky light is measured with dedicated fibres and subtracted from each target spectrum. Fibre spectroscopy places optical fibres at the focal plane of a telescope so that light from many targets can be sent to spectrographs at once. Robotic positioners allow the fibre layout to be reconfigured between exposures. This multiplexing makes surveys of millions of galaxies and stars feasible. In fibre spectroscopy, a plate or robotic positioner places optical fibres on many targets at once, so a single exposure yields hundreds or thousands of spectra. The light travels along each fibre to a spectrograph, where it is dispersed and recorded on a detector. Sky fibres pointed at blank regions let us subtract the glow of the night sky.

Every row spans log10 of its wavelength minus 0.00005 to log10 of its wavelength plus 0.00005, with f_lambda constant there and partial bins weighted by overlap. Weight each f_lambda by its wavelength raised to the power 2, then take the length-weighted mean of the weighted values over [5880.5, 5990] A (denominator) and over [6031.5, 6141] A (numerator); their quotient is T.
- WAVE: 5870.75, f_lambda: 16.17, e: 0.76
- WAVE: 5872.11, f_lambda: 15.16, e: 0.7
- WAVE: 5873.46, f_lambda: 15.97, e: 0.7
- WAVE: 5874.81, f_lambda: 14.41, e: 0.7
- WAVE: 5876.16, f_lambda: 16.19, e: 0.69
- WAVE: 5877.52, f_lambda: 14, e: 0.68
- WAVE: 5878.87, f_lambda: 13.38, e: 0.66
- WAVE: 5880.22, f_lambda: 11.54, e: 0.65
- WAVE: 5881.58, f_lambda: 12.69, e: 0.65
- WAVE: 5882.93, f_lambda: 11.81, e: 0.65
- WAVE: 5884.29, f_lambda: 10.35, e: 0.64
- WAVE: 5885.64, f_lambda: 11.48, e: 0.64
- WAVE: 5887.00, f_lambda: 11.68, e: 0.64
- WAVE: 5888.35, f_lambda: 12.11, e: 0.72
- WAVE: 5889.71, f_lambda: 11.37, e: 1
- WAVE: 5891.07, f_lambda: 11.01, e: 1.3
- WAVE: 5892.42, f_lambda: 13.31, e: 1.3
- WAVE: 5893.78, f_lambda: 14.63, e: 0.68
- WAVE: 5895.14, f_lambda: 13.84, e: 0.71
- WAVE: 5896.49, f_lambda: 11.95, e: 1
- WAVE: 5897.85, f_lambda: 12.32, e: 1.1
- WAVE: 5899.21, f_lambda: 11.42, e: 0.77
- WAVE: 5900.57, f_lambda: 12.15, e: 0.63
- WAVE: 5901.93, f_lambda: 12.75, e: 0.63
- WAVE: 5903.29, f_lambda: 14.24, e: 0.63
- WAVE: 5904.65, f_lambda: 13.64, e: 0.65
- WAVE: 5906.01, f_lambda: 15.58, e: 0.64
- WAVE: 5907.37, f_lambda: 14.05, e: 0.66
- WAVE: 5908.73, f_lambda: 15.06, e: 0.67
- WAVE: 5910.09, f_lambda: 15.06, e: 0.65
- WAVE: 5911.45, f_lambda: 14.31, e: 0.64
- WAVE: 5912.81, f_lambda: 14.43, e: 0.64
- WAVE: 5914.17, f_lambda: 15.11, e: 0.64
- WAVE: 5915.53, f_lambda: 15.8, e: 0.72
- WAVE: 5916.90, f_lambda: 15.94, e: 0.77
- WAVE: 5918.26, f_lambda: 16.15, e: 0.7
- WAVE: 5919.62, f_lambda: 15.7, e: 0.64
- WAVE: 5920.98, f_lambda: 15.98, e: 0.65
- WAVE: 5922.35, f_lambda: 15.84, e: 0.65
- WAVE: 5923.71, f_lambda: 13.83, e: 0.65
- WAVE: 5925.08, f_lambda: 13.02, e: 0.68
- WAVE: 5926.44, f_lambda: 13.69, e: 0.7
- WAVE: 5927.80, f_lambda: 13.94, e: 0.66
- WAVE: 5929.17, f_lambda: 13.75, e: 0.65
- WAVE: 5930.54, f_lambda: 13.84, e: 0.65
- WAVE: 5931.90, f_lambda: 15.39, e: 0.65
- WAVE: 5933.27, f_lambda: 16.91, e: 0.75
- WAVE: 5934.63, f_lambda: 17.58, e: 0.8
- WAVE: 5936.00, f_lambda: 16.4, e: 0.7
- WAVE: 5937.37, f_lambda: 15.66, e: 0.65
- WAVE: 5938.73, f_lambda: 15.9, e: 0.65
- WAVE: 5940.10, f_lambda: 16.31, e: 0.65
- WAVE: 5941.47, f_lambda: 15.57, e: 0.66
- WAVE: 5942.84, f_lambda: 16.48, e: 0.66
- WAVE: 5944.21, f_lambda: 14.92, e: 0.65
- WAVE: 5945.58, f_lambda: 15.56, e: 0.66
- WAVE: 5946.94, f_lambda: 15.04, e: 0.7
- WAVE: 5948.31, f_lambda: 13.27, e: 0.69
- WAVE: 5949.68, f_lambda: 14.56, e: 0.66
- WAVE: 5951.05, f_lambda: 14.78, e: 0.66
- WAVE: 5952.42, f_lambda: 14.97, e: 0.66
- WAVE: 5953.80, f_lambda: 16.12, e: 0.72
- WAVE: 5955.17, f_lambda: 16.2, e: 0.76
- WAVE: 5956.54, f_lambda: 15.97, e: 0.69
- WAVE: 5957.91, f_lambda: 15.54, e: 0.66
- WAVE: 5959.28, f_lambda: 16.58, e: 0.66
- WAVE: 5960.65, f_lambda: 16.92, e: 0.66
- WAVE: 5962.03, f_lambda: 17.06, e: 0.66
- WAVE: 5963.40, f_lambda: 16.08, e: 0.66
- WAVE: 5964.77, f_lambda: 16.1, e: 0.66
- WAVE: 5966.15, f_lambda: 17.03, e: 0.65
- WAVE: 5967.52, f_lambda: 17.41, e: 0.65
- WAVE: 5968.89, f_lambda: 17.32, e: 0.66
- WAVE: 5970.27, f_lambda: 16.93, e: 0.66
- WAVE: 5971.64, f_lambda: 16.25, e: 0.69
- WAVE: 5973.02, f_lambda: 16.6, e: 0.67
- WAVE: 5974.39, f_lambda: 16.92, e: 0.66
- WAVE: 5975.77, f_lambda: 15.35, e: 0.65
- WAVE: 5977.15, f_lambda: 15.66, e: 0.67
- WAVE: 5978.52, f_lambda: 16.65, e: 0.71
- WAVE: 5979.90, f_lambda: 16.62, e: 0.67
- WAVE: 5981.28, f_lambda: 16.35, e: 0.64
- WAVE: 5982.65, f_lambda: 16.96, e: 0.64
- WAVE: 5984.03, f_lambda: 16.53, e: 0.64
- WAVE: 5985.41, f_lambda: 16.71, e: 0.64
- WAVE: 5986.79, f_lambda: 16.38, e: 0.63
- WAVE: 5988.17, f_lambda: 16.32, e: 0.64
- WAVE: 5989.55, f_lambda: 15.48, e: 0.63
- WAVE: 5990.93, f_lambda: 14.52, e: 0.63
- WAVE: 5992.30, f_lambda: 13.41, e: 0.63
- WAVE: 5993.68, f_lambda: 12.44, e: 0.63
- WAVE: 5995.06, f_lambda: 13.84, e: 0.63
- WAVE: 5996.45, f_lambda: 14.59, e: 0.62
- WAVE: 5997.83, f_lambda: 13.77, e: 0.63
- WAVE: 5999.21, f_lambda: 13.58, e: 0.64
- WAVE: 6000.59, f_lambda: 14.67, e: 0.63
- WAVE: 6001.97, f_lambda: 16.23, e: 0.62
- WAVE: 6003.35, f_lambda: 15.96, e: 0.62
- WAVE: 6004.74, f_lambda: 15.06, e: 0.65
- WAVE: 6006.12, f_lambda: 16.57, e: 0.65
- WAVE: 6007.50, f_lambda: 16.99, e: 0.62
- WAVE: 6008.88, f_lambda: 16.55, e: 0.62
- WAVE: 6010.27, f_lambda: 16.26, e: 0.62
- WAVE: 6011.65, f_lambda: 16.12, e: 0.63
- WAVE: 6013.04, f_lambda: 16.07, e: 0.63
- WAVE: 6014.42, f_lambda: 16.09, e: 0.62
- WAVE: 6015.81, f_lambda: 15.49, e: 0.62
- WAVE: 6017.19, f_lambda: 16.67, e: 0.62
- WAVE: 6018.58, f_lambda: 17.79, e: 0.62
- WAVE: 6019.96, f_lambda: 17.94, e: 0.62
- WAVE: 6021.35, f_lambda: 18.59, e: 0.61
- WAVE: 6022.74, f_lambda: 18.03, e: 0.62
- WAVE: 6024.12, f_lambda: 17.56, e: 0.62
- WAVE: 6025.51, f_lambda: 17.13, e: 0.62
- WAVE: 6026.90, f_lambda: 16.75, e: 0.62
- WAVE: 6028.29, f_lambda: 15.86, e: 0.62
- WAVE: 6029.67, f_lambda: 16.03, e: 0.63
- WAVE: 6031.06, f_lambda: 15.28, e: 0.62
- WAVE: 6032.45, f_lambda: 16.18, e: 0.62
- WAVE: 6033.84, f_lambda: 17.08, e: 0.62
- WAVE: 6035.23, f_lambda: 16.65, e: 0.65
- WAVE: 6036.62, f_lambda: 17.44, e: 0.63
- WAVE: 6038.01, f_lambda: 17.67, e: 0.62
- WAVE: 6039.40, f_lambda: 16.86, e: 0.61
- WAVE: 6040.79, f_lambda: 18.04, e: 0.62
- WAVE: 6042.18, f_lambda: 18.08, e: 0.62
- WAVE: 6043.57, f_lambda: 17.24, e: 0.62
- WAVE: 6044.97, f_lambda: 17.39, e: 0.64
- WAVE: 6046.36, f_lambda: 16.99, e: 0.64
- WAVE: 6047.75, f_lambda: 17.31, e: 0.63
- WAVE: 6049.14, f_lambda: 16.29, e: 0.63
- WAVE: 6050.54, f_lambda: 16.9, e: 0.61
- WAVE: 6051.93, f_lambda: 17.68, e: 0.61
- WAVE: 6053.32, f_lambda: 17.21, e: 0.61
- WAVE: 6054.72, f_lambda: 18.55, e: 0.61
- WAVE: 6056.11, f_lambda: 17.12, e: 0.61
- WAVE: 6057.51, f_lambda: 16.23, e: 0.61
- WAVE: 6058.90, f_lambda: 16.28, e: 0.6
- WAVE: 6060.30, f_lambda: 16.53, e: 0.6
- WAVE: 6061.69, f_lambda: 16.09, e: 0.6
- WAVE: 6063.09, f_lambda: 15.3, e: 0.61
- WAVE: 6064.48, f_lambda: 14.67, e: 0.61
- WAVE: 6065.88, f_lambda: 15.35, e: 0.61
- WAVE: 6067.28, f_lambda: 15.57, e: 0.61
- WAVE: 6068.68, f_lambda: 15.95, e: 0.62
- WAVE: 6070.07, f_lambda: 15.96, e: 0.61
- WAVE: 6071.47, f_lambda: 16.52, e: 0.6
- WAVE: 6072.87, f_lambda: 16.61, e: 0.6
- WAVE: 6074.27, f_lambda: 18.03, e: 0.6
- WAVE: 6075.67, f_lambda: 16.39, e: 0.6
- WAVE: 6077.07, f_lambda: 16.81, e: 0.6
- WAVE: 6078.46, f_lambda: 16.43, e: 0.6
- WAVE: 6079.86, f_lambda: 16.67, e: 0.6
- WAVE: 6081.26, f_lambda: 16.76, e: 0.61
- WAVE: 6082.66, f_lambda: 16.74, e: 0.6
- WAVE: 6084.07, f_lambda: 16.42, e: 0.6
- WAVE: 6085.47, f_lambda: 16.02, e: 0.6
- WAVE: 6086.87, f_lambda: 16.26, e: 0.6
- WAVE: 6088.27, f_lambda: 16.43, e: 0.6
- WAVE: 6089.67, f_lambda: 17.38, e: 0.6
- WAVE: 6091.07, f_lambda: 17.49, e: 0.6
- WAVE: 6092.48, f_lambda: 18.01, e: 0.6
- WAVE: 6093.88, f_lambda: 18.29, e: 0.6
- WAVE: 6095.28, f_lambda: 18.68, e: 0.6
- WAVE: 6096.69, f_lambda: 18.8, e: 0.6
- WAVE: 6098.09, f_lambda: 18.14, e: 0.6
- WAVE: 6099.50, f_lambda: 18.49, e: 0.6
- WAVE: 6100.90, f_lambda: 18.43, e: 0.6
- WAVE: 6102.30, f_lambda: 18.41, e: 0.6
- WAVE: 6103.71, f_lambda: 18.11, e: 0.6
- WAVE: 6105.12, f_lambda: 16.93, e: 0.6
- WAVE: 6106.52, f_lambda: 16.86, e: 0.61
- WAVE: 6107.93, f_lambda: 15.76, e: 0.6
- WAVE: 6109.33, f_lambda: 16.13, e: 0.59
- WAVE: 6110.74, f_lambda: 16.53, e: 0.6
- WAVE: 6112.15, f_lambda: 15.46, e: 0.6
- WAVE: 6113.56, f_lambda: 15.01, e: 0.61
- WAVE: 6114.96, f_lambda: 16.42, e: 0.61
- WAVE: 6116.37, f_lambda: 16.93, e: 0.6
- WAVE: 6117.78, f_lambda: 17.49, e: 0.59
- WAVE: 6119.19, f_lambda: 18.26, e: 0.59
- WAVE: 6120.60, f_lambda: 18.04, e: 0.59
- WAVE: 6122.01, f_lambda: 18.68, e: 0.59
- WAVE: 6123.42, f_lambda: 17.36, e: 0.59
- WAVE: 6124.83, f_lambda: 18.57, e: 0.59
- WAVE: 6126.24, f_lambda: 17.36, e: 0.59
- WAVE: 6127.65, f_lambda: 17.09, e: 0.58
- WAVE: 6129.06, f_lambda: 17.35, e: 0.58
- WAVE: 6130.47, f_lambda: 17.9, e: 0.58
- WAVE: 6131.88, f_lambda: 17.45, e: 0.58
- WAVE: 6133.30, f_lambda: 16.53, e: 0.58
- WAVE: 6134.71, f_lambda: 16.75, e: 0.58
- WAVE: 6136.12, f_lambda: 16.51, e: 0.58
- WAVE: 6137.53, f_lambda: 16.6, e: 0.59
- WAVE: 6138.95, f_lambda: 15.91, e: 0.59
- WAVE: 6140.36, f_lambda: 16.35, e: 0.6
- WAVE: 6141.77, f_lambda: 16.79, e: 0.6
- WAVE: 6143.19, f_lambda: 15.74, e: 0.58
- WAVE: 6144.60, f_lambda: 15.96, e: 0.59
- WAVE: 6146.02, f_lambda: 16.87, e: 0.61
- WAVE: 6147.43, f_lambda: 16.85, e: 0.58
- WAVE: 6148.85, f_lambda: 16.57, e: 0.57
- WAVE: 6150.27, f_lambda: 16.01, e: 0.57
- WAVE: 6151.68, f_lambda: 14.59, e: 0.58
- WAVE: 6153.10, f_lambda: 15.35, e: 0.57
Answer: 1.19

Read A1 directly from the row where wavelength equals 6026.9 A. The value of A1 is 16.75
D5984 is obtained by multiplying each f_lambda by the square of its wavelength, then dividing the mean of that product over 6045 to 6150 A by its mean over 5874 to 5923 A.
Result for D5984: 1.32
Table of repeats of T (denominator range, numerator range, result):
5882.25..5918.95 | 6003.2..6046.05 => 1.31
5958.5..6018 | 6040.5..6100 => 1.09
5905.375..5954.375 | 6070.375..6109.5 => 1.20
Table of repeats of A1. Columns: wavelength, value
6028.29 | 15.86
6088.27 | 16.43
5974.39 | 16.92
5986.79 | 16.38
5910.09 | 15.06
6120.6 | 18.04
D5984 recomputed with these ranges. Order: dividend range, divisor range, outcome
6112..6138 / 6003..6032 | 1.07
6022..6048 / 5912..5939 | 1.16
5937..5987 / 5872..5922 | 1.20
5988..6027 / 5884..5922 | 1.20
